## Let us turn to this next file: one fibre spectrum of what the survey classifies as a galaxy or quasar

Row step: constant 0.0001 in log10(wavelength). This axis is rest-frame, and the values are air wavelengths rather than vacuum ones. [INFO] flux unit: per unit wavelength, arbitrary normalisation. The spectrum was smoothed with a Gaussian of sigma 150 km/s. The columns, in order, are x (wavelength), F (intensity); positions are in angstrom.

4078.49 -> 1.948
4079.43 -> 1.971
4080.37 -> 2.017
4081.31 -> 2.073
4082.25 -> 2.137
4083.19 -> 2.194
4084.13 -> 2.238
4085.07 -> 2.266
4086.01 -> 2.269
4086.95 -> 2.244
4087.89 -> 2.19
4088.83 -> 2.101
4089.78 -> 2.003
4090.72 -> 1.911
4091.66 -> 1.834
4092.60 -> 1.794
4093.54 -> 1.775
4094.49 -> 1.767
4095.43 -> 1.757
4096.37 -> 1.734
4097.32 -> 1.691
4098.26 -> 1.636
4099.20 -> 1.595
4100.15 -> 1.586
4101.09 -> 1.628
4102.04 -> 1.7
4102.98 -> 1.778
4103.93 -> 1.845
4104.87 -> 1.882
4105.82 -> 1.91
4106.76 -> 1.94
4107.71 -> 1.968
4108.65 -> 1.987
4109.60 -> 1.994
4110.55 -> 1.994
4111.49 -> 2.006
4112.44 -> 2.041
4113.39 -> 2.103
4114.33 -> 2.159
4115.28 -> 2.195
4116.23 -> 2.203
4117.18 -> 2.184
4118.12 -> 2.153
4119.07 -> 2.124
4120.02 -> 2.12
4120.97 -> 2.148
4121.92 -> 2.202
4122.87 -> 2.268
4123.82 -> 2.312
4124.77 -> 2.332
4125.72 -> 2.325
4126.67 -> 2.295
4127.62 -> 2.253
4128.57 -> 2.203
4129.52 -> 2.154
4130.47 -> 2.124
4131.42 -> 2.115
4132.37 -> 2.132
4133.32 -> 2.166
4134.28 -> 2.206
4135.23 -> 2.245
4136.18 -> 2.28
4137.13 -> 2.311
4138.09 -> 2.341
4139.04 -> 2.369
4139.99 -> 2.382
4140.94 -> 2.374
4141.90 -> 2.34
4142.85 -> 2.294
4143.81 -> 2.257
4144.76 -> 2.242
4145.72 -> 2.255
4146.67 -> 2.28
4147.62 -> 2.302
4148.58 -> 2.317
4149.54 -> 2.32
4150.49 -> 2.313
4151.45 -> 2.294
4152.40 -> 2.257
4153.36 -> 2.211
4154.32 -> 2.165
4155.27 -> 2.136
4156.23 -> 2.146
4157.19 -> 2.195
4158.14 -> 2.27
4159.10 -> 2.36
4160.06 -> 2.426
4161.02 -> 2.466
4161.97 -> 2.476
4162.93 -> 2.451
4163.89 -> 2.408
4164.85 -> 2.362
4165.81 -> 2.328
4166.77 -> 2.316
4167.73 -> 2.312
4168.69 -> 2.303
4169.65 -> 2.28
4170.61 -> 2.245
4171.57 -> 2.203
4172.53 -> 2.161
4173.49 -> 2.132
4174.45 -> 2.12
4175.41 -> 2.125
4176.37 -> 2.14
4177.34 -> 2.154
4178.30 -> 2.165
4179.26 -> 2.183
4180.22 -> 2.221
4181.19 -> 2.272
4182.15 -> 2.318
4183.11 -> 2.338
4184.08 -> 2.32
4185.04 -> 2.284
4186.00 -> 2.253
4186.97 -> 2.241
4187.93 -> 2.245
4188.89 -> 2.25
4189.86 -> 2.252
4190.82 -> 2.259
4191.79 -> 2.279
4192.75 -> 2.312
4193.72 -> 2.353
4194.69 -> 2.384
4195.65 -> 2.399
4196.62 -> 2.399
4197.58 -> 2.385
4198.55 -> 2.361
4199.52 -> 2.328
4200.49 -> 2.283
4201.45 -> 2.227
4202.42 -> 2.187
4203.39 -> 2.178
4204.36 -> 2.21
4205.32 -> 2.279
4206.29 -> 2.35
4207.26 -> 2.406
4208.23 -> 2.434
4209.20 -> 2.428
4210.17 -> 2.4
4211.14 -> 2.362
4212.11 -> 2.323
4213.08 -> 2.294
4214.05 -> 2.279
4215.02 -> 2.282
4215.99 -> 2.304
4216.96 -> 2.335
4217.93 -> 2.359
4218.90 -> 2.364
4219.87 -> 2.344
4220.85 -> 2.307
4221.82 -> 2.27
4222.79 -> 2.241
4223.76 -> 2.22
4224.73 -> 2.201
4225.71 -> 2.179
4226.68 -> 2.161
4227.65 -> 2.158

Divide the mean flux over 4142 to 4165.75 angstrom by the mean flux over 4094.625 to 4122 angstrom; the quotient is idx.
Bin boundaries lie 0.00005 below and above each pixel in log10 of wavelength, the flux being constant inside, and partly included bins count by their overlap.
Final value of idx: 1.19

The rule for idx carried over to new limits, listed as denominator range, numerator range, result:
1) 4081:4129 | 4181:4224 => 1.14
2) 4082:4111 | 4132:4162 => 1.19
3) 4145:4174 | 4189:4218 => 1.01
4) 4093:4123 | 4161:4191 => 1.17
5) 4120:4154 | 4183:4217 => 1.02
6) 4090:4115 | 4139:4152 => 1.25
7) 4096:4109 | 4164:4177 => 1.26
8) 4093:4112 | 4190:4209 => 1.28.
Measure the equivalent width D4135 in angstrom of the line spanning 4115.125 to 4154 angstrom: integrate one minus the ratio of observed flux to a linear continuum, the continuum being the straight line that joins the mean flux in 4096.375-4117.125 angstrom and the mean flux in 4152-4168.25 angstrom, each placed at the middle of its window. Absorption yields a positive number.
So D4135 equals -2.5 angstrom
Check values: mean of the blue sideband 1.9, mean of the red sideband 2.31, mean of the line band 2.25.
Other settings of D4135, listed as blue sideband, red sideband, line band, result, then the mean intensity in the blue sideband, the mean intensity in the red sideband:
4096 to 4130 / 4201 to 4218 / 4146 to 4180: -1.5 angstrom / 2.02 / 2.31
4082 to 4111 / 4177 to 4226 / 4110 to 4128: -1.7 angstrom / 1.91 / 2.3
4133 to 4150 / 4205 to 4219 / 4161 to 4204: 0.8 angstrom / 2.29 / 2.35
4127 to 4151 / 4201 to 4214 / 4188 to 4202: -0.1 angstrom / 2.26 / 2.31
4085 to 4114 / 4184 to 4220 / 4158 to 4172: -1.2 angstrom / 1.9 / 2.31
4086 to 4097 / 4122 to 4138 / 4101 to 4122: 0.8 angstrom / 1.93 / 2.23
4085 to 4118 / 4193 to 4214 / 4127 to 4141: -1.2 angstrom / 1.93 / 2.33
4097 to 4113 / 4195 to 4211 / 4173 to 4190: 0.0 angstrom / 1.84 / 2.33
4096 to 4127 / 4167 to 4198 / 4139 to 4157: -1.2 angstrom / 2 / 2.26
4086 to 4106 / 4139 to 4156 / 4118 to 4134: -0.8 angstrom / 1.84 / 2.28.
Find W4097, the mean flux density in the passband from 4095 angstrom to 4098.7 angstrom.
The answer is 1.7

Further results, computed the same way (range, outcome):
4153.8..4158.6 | 2.18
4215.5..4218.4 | 2.33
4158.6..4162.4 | 2.43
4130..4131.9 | 2.12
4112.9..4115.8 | 2.15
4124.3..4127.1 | 2.32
